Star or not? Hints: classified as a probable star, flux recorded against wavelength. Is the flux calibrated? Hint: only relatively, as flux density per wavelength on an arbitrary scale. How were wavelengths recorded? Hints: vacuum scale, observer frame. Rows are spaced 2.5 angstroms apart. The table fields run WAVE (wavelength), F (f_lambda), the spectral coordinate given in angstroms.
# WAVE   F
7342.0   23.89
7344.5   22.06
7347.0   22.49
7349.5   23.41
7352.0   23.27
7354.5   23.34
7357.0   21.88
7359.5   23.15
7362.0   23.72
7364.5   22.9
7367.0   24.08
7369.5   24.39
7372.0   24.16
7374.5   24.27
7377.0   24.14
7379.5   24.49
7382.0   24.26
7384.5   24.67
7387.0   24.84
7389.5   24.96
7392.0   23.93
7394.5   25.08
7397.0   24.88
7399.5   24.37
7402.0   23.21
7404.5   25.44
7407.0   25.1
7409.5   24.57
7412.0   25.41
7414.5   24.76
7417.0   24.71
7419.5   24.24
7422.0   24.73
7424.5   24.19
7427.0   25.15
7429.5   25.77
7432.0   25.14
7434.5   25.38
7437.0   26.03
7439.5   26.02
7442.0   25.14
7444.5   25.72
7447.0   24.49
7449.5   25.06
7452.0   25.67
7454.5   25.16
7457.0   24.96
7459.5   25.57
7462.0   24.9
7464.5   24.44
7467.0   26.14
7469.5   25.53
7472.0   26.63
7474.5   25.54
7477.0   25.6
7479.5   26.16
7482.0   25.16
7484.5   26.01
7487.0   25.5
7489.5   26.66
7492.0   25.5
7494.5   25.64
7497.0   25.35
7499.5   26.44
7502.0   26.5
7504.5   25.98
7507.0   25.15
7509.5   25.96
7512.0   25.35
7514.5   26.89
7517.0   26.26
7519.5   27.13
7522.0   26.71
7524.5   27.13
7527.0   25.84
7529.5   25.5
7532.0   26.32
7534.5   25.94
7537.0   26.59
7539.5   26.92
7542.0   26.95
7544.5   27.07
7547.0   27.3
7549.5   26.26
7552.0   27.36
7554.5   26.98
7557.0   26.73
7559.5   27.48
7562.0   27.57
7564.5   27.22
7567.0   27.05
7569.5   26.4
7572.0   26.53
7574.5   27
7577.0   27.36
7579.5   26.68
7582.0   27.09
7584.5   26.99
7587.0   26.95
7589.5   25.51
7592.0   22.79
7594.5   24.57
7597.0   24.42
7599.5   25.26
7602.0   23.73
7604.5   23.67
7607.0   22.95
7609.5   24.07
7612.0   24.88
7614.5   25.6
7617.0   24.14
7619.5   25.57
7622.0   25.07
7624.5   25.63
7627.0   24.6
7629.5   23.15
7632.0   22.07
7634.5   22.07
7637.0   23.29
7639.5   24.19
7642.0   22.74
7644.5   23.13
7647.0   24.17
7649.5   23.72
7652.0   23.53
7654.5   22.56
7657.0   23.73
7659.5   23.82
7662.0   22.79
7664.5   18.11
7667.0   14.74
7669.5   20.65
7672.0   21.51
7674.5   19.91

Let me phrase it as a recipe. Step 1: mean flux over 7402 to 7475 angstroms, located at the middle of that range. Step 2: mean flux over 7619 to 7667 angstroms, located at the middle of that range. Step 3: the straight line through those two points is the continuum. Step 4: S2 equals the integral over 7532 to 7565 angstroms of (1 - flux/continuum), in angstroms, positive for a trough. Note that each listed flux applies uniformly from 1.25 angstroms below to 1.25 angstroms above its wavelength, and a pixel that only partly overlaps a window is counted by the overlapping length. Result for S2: -3.9 angstroms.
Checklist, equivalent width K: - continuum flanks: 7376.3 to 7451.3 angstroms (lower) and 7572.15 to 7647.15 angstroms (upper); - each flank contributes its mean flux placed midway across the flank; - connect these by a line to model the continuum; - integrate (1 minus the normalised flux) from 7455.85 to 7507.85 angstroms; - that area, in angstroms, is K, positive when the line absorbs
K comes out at -1.9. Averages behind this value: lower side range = 24.9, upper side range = 24.7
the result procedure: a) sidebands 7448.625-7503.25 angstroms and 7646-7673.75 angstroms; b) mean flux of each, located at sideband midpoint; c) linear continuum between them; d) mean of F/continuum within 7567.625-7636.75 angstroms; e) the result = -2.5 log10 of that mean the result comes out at -0.09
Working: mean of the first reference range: 25.6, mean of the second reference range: 21.7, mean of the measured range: 25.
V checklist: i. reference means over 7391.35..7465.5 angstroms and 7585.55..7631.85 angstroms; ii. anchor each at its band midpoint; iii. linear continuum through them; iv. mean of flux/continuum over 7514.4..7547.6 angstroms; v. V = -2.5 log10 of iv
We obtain -0.08 mag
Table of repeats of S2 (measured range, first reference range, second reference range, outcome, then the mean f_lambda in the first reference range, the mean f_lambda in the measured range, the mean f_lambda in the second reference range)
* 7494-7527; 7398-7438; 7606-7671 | -2.81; 24.9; 26.2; 23.1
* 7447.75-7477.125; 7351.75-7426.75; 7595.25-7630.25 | -1.29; 24.3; 25.4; 24.5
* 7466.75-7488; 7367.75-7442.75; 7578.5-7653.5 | -0.99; 24.8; 25.8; 24.4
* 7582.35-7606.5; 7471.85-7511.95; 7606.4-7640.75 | -0.40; 25.8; 24.9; 24.1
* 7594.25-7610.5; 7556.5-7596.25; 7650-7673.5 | 0.55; 26.5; 24.1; 21.3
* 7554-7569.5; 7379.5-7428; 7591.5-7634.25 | -1.78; 24.7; 27.1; 24.2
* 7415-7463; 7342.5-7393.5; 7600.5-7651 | -2.77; 23.7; 25.2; 23.9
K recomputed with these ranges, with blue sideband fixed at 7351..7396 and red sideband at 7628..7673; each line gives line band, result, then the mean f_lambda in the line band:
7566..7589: -4.2 angstroms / 26.8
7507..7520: -1.7 angstroms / 26.2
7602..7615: -0.9 angstroms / 24.1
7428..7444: -1.4 angstroms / 25.6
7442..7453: -0.8 angstroms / 25.2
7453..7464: -0.8 angstroms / 25.1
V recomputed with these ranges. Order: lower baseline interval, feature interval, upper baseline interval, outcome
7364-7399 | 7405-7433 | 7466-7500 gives 0.001 mag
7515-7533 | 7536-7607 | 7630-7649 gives -0.049 mag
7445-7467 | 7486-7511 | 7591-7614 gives -0.045 mag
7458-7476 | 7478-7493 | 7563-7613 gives -0.013 mag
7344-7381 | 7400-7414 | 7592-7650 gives -0.052 mag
